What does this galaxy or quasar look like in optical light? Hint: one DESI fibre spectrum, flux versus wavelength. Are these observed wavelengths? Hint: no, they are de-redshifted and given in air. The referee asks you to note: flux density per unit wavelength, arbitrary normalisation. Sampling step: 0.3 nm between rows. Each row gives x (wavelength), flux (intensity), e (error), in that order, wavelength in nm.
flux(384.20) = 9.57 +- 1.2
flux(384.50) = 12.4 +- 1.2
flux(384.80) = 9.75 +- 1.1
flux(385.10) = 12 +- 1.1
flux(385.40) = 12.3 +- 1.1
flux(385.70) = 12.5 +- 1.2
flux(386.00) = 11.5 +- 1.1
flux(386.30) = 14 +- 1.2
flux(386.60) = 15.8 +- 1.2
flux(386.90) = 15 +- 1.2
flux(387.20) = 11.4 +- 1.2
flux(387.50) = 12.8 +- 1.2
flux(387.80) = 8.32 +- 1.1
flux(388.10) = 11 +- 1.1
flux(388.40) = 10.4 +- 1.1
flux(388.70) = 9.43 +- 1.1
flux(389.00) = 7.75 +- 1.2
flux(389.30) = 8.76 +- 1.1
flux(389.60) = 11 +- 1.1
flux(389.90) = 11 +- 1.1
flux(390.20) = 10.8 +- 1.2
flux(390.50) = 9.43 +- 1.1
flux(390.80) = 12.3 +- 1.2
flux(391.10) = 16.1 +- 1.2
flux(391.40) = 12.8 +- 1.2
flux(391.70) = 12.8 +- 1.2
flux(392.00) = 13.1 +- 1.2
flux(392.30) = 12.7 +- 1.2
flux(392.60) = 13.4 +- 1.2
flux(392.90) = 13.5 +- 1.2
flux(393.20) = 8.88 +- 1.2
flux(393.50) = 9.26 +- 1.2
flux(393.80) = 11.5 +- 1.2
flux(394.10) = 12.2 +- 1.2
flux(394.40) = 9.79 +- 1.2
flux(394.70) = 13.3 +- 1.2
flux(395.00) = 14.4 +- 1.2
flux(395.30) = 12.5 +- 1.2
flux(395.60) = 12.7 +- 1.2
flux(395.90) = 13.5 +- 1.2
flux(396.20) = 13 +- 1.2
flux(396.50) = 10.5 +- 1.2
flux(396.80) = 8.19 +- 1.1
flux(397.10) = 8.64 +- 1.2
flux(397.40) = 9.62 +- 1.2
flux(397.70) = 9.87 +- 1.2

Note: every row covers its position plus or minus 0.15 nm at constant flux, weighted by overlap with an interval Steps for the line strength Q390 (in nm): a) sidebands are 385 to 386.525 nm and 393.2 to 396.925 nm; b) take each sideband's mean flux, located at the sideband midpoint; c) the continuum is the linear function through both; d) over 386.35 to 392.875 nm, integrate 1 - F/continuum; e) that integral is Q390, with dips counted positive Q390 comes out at 0.231 nm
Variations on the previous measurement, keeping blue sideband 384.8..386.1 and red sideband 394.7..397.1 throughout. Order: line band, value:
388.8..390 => 0.23 nm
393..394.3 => 0.15 nm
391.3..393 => -0.16 nm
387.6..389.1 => 0.29 nm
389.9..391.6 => -0.04 nm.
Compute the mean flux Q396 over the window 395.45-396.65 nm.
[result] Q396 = 12.4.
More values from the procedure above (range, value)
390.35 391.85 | 12.7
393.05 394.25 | 10.5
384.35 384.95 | 11.1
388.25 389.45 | 9.08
